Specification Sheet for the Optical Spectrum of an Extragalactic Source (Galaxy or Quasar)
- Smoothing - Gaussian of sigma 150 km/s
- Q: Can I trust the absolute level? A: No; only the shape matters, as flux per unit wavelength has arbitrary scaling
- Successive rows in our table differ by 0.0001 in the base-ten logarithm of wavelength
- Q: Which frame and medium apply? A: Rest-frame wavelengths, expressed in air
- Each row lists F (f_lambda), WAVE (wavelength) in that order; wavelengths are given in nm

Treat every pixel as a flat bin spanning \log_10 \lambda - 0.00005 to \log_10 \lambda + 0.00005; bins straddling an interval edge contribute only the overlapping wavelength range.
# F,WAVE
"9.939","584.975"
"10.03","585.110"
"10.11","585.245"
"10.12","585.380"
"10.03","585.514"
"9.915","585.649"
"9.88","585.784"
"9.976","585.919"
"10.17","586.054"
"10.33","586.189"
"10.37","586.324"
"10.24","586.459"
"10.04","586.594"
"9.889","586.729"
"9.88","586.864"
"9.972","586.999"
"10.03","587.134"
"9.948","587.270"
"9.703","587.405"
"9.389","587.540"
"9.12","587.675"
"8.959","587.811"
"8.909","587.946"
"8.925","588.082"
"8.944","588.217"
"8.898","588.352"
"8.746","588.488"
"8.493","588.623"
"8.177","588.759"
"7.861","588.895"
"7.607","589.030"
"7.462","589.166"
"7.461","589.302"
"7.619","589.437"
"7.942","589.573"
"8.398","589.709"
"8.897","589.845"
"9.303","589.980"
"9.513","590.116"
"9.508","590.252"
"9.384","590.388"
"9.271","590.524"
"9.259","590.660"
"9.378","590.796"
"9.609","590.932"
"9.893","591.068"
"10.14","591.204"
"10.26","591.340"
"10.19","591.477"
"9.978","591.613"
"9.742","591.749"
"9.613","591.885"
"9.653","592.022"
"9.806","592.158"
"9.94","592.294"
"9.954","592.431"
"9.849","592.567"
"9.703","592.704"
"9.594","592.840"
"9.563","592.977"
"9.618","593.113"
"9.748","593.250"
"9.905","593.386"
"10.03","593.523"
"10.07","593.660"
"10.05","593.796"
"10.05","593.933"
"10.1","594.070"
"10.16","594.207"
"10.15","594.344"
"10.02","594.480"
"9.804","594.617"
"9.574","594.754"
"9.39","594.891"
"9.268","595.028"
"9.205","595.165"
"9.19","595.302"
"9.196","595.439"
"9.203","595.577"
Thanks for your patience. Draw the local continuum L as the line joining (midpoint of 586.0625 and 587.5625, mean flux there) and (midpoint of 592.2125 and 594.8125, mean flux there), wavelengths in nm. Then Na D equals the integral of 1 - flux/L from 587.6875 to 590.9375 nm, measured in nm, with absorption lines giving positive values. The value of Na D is 0.42 nm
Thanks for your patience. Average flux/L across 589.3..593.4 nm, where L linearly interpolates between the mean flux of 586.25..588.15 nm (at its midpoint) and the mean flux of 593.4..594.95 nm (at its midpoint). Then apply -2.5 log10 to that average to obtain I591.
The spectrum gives 0.04 mag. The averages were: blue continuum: 9.67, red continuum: 9.95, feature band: 9.47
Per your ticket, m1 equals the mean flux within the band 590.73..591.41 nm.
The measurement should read 9.85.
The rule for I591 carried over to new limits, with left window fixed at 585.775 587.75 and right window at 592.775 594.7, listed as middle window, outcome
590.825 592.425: 0.00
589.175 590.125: 0.19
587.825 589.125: 0.17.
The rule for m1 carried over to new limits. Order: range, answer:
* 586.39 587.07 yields 10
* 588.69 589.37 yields 7.71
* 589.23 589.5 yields 7.55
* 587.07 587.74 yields 9.64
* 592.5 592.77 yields 9.76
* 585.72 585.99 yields 9.93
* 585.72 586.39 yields 10.1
